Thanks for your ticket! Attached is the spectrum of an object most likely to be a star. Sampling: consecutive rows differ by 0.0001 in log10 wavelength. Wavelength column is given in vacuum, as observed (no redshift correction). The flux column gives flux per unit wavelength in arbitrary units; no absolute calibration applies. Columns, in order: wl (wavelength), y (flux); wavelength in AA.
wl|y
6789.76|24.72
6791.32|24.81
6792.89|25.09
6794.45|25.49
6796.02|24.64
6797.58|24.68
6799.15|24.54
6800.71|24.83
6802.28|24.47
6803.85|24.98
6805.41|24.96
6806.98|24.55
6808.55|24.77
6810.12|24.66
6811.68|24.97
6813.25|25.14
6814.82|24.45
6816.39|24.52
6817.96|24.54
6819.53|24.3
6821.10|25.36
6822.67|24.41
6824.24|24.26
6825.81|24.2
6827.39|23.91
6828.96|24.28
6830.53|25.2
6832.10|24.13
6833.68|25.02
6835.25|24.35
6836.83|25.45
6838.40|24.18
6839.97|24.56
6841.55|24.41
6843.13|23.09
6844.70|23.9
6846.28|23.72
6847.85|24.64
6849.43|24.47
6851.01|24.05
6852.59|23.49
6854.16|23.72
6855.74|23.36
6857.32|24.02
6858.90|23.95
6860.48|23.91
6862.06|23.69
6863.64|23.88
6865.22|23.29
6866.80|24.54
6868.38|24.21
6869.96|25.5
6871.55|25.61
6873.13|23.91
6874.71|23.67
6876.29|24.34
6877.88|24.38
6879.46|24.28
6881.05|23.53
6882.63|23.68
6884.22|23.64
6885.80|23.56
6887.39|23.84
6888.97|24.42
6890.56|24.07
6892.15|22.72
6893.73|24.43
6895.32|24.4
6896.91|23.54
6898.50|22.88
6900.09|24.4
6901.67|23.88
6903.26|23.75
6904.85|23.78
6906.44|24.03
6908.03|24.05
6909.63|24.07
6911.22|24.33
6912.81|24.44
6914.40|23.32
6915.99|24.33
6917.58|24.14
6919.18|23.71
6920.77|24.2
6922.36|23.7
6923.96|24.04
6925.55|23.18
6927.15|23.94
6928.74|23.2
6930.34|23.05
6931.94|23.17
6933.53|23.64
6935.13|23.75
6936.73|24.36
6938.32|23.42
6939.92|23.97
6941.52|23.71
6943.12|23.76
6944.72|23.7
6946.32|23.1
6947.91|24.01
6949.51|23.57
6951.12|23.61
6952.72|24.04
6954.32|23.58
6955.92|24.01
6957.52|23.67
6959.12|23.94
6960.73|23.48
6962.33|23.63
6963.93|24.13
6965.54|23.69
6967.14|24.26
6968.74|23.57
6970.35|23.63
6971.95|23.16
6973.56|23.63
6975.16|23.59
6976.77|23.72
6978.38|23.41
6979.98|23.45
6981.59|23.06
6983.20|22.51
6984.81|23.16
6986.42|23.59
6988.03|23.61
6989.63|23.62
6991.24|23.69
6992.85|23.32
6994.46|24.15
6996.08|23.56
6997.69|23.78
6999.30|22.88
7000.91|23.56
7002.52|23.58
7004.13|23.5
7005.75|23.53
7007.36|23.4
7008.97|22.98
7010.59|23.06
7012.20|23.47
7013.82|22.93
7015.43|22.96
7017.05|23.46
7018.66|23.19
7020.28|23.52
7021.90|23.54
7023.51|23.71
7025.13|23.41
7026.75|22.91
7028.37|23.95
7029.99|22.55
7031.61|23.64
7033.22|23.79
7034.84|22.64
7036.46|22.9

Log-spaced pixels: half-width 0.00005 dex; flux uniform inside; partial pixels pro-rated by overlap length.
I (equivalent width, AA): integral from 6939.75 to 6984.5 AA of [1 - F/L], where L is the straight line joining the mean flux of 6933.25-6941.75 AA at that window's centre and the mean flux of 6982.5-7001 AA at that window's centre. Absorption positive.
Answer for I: 0.1 AA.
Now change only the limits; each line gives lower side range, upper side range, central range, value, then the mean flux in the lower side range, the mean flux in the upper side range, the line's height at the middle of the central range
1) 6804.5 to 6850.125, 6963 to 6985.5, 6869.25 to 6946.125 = 0.2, 24.5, 23.5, 24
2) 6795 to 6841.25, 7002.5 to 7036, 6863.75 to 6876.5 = 0.0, 24.6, 23.3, 24.3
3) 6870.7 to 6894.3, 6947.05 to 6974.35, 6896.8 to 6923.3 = 0.0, 24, 23.7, 23.9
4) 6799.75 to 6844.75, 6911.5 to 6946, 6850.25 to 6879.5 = 0.2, 24.6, 23.7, 24.2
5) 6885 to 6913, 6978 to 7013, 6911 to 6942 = 0.0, 23.9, 23.4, 23.8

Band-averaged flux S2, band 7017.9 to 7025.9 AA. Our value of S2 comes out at 23.5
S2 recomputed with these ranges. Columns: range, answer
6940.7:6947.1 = 23.6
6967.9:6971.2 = 23.6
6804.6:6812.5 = 24.8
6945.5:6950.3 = 23.6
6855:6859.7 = 23.8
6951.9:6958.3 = 23.8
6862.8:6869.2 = 24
